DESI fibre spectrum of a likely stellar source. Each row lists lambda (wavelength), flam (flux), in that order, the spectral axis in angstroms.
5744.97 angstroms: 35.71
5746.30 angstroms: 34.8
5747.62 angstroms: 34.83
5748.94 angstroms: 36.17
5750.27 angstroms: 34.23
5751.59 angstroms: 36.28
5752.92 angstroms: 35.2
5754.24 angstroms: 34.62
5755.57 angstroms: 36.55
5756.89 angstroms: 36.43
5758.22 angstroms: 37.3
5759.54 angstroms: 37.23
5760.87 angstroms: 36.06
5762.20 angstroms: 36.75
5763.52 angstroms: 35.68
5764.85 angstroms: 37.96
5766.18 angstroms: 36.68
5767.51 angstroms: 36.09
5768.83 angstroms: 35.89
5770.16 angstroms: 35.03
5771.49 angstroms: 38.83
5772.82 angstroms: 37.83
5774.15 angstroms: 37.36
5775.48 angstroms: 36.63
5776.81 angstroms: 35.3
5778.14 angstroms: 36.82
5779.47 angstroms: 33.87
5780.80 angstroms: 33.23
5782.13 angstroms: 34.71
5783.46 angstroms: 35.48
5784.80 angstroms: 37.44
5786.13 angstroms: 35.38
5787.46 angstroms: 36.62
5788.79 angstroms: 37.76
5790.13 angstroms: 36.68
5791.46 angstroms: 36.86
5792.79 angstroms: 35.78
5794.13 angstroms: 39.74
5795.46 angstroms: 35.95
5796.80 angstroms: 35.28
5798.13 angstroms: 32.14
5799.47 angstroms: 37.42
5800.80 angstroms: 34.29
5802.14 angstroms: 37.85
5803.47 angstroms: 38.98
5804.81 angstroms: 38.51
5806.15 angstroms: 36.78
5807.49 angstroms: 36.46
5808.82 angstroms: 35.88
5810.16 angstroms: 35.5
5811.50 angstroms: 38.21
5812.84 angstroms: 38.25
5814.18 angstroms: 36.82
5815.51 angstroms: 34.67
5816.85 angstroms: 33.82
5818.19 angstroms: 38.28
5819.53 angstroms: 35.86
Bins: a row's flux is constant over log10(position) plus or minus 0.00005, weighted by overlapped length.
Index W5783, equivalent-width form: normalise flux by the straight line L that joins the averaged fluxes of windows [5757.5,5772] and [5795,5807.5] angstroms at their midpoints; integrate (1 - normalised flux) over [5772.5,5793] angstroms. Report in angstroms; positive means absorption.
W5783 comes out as 0.2 angstroms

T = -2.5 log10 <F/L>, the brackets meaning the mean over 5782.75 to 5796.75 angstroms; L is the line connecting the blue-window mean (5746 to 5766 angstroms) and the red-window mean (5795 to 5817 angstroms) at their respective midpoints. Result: -0.01 mag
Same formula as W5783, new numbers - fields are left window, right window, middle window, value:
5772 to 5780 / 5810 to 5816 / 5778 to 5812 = 0.3 angstroms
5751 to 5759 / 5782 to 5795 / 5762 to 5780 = -0.1 angstroms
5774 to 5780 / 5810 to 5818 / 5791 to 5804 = -0.1 angstroms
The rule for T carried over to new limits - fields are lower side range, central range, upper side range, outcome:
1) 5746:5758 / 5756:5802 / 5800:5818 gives -0.01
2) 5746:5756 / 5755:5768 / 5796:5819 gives -0.03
